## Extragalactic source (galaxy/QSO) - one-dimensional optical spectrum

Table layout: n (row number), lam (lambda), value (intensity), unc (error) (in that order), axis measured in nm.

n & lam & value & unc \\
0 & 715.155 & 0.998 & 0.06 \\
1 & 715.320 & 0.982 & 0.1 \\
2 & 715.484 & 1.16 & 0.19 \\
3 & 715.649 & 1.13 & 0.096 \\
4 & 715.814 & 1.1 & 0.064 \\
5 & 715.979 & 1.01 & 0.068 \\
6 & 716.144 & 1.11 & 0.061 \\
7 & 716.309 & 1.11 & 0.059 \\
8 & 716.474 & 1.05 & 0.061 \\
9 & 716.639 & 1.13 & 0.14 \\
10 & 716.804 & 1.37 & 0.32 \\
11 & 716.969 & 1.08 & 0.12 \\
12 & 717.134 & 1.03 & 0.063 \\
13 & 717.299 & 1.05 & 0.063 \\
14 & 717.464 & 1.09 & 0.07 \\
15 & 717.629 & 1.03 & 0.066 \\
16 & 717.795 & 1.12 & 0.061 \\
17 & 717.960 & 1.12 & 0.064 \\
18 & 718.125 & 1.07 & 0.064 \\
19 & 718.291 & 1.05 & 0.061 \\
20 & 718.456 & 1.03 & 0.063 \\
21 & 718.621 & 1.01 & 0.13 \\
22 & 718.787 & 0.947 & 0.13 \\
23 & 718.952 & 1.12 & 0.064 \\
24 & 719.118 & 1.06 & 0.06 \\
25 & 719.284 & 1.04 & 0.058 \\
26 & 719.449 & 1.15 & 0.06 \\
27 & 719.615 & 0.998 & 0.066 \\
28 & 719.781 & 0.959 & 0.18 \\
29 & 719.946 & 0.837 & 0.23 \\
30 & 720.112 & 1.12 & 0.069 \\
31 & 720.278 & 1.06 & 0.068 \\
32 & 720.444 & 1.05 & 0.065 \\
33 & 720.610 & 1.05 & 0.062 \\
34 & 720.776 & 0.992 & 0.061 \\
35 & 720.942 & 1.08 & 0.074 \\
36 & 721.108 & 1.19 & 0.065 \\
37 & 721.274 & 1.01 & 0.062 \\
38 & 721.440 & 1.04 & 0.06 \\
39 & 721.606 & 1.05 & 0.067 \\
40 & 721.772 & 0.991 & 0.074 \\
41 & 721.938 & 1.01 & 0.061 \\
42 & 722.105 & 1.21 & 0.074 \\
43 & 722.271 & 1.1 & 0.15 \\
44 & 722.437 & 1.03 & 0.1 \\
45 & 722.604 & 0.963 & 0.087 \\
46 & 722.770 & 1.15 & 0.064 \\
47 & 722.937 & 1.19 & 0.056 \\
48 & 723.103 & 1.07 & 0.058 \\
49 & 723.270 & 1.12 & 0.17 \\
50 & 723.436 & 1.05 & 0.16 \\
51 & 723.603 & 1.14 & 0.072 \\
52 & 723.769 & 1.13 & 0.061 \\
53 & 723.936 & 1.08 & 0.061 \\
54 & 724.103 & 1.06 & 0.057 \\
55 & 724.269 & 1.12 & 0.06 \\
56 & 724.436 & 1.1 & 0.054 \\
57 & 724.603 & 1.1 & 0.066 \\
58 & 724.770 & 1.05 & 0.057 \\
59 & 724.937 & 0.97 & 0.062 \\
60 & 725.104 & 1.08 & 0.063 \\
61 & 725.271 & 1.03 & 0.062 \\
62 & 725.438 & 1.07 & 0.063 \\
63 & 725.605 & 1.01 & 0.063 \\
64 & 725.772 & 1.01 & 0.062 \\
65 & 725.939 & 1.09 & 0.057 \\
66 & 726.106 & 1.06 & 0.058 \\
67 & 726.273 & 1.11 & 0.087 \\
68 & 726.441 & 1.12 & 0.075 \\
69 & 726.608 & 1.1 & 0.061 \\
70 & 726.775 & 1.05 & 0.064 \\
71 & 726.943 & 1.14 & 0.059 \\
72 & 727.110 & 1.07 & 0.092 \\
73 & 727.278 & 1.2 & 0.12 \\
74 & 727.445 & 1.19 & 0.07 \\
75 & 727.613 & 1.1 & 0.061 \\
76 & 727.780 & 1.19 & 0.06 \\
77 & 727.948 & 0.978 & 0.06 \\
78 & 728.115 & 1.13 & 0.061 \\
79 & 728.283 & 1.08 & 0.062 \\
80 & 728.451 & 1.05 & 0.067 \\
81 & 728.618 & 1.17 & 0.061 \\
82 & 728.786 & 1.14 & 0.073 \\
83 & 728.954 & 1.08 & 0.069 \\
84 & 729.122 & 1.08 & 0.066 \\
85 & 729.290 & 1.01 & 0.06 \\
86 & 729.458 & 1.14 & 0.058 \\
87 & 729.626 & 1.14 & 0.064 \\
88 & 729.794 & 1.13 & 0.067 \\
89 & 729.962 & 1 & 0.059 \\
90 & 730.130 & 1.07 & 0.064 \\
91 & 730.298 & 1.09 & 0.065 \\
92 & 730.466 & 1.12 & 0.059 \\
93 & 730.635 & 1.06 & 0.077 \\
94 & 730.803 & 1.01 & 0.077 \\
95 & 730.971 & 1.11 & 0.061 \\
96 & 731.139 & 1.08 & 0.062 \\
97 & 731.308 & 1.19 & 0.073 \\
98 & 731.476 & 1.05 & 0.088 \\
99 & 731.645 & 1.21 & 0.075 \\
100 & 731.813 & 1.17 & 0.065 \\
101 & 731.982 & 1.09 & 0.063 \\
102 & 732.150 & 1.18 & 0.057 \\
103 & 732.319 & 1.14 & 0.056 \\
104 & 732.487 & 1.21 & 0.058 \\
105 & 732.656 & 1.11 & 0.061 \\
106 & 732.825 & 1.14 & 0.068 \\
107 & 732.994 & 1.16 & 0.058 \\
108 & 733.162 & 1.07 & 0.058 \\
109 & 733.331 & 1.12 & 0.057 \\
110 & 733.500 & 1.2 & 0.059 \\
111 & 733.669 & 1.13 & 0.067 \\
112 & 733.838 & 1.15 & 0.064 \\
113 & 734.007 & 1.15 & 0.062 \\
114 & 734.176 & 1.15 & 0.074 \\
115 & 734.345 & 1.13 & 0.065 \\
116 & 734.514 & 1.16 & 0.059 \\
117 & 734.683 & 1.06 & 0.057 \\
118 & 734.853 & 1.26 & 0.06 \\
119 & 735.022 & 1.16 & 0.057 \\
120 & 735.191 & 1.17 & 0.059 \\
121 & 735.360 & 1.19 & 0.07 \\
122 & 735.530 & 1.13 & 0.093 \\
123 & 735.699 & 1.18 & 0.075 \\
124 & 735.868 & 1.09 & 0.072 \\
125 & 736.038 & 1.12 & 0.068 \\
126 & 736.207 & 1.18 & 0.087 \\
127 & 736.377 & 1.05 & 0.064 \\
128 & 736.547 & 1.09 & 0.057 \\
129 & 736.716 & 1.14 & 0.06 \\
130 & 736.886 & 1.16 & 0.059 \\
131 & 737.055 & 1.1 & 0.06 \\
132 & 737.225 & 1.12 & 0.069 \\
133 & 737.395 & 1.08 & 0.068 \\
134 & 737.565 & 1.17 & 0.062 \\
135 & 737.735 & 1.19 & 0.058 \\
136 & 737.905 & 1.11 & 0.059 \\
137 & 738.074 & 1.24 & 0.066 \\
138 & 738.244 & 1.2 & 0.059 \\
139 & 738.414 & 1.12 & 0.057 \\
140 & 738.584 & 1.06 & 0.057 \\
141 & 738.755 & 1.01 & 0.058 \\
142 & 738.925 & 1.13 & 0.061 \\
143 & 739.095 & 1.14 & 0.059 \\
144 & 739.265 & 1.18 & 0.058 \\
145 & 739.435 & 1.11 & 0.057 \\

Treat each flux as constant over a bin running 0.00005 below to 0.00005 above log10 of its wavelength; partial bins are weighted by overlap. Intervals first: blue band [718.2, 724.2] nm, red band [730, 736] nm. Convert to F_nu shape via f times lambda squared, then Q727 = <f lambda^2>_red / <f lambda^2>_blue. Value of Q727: 1.1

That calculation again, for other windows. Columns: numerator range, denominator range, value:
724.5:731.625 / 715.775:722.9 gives 1.05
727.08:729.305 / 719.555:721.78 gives 1.10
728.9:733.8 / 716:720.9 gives 1.09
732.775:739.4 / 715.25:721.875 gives 1.12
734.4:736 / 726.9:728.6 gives 1.06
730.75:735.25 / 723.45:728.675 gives 1.07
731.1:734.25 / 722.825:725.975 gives 1.08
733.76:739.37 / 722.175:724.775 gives 1.08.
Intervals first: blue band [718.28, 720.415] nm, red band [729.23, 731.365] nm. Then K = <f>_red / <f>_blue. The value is 1.06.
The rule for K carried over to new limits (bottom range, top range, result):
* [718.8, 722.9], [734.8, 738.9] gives 1.08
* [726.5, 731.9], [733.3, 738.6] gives 1.04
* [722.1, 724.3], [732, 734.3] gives 1.04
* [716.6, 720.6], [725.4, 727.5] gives 1.03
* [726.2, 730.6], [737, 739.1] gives 1.02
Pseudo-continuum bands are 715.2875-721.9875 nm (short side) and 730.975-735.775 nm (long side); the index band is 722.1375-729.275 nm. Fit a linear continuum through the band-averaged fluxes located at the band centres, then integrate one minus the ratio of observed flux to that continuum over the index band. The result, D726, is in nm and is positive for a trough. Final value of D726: 0.09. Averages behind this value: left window 1.06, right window 1.15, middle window 1.09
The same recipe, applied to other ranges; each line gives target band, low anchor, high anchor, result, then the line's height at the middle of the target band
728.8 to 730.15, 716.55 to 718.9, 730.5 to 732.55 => 0.040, 1.12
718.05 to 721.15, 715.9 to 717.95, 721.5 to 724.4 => 0.149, 1.09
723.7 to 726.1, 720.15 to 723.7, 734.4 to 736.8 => 0.056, 1.09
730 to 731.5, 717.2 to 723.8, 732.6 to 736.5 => 0.046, 1.12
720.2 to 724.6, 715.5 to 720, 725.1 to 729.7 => 0.010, 1.08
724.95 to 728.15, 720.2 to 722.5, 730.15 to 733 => 0.015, 1.09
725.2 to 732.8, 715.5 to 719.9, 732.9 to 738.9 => 0.080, 1.11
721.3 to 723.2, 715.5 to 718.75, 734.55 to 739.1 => 0.050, 1.1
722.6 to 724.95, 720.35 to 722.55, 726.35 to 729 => -0.031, 1.08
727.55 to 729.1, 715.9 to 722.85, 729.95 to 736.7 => 0.007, 1.11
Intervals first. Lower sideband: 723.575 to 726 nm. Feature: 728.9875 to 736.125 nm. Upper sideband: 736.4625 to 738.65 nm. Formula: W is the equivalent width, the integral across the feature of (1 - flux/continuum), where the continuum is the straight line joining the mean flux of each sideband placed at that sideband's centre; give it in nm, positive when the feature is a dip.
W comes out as -0.10 nm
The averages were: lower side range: 1.07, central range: 1.13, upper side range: 1.14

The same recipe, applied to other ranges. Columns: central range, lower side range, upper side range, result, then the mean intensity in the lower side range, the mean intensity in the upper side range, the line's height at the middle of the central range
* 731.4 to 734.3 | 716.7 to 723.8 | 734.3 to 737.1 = -0.04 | 1.07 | 1.14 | 1.13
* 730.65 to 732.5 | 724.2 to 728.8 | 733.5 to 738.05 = -0.01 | 1.09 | 1.14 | 1.12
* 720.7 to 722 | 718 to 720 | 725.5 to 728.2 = 0.00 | 1.03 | 1.1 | 1.05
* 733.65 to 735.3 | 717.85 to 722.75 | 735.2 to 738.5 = -0.04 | 1.05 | 1.14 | 1.13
